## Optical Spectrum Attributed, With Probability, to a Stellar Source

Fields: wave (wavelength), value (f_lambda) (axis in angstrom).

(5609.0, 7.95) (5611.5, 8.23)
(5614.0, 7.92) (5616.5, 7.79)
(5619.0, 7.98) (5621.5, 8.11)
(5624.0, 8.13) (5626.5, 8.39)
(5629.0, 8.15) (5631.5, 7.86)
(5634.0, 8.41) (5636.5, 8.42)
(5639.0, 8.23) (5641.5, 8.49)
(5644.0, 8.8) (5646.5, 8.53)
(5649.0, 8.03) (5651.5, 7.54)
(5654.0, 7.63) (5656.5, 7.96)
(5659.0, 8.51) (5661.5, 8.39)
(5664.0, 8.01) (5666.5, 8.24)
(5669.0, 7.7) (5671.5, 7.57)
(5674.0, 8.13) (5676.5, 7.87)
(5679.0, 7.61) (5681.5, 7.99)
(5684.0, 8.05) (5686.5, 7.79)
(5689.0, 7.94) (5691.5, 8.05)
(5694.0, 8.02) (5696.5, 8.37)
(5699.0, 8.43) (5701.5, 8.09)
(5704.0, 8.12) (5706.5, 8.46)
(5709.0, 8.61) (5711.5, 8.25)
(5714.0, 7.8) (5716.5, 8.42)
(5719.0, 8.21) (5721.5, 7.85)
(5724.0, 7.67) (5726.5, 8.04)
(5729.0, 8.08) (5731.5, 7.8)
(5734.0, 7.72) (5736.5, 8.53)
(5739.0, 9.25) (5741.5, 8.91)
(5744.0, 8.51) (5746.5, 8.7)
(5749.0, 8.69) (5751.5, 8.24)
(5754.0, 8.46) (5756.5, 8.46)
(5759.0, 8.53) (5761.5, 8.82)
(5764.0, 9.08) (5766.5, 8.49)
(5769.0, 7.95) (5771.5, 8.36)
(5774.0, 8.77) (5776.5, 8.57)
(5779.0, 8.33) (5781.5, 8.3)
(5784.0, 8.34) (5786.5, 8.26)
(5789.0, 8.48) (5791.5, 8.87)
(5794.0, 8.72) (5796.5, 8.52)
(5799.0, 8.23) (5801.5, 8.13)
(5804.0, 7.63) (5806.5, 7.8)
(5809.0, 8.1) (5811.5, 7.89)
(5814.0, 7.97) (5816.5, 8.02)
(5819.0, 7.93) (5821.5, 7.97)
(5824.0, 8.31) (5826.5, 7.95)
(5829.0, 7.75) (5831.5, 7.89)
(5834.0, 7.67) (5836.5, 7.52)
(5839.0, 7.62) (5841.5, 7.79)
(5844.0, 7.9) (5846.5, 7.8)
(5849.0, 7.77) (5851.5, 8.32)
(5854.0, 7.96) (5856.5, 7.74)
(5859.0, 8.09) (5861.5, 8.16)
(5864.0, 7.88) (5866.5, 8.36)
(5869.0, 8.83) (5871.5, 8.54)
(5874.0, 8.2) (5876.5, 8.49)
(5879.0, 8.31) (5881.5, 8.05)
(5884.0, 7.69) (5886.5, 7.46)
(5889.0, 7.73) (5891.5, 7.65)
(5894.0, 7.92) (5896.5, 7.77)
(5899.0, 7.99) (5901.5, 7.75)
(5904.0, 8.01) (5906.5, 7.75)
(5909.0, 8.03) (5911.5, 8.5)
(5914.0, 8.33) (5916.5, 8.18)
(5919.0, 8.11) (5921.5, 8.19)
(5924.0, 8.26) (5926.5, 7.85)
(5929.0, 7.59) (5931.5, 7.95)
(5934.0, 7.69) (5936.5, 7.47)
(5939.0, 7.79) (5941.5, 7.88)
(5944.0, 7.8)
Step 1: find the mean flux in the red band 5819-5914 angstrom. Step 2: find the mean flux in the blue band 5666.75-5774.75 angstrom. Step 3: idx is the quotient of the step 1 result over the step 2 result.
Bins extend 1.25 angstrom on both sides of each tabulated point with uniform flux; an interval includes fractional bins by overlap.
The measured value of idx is 1.0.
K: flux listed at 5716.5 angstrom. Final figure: 8.42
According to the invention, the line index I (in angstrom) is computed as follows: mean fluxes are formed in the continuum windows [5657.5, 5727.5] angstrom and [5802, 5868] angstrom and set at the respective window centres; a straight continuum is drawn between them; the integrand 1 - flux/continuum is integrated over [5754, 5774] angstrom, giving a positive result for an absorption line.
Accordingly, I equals -1.3 angstrom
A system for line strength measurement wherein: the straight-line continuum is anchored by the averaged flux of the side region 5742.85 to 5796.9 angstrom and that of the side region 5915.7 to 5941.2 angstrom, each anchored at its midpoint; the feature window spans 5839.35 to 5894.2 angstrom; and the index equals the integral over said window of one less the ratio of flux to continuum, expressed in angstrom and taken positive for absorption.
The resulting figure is 0.8 angstrom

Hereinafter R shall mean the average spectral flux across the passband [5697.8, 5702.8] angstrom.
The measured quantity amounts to 8.26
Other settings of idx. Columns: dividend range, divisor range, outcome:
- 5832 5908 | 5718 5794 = 0.95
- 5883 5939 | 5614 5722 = 0.97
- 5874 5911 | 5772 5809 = 0.95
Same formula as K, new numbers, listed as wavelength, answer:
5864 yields 7.88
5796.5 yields 8.52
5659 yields 8.51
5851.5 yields 8.32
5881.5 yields 8.05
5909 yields 8.03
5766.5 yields 8.49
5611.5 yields 8.23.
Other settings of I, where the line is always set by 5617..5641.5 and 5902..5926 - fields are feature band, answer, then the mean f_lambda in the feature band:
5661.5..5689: 0.9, 7.92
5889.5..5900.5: 0.4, 7.82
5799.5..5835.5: 1.0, 7.93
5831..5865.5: 1.2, 7.87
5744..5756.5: -0.5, 8.52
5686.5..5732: 0.3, 8.12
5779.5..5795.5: -0.7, 8.49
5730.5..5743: -0.4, 8.46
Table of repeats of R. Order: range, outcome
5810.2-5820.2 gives 7.95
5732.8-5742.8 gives 8.61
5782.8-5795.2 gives 8.53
